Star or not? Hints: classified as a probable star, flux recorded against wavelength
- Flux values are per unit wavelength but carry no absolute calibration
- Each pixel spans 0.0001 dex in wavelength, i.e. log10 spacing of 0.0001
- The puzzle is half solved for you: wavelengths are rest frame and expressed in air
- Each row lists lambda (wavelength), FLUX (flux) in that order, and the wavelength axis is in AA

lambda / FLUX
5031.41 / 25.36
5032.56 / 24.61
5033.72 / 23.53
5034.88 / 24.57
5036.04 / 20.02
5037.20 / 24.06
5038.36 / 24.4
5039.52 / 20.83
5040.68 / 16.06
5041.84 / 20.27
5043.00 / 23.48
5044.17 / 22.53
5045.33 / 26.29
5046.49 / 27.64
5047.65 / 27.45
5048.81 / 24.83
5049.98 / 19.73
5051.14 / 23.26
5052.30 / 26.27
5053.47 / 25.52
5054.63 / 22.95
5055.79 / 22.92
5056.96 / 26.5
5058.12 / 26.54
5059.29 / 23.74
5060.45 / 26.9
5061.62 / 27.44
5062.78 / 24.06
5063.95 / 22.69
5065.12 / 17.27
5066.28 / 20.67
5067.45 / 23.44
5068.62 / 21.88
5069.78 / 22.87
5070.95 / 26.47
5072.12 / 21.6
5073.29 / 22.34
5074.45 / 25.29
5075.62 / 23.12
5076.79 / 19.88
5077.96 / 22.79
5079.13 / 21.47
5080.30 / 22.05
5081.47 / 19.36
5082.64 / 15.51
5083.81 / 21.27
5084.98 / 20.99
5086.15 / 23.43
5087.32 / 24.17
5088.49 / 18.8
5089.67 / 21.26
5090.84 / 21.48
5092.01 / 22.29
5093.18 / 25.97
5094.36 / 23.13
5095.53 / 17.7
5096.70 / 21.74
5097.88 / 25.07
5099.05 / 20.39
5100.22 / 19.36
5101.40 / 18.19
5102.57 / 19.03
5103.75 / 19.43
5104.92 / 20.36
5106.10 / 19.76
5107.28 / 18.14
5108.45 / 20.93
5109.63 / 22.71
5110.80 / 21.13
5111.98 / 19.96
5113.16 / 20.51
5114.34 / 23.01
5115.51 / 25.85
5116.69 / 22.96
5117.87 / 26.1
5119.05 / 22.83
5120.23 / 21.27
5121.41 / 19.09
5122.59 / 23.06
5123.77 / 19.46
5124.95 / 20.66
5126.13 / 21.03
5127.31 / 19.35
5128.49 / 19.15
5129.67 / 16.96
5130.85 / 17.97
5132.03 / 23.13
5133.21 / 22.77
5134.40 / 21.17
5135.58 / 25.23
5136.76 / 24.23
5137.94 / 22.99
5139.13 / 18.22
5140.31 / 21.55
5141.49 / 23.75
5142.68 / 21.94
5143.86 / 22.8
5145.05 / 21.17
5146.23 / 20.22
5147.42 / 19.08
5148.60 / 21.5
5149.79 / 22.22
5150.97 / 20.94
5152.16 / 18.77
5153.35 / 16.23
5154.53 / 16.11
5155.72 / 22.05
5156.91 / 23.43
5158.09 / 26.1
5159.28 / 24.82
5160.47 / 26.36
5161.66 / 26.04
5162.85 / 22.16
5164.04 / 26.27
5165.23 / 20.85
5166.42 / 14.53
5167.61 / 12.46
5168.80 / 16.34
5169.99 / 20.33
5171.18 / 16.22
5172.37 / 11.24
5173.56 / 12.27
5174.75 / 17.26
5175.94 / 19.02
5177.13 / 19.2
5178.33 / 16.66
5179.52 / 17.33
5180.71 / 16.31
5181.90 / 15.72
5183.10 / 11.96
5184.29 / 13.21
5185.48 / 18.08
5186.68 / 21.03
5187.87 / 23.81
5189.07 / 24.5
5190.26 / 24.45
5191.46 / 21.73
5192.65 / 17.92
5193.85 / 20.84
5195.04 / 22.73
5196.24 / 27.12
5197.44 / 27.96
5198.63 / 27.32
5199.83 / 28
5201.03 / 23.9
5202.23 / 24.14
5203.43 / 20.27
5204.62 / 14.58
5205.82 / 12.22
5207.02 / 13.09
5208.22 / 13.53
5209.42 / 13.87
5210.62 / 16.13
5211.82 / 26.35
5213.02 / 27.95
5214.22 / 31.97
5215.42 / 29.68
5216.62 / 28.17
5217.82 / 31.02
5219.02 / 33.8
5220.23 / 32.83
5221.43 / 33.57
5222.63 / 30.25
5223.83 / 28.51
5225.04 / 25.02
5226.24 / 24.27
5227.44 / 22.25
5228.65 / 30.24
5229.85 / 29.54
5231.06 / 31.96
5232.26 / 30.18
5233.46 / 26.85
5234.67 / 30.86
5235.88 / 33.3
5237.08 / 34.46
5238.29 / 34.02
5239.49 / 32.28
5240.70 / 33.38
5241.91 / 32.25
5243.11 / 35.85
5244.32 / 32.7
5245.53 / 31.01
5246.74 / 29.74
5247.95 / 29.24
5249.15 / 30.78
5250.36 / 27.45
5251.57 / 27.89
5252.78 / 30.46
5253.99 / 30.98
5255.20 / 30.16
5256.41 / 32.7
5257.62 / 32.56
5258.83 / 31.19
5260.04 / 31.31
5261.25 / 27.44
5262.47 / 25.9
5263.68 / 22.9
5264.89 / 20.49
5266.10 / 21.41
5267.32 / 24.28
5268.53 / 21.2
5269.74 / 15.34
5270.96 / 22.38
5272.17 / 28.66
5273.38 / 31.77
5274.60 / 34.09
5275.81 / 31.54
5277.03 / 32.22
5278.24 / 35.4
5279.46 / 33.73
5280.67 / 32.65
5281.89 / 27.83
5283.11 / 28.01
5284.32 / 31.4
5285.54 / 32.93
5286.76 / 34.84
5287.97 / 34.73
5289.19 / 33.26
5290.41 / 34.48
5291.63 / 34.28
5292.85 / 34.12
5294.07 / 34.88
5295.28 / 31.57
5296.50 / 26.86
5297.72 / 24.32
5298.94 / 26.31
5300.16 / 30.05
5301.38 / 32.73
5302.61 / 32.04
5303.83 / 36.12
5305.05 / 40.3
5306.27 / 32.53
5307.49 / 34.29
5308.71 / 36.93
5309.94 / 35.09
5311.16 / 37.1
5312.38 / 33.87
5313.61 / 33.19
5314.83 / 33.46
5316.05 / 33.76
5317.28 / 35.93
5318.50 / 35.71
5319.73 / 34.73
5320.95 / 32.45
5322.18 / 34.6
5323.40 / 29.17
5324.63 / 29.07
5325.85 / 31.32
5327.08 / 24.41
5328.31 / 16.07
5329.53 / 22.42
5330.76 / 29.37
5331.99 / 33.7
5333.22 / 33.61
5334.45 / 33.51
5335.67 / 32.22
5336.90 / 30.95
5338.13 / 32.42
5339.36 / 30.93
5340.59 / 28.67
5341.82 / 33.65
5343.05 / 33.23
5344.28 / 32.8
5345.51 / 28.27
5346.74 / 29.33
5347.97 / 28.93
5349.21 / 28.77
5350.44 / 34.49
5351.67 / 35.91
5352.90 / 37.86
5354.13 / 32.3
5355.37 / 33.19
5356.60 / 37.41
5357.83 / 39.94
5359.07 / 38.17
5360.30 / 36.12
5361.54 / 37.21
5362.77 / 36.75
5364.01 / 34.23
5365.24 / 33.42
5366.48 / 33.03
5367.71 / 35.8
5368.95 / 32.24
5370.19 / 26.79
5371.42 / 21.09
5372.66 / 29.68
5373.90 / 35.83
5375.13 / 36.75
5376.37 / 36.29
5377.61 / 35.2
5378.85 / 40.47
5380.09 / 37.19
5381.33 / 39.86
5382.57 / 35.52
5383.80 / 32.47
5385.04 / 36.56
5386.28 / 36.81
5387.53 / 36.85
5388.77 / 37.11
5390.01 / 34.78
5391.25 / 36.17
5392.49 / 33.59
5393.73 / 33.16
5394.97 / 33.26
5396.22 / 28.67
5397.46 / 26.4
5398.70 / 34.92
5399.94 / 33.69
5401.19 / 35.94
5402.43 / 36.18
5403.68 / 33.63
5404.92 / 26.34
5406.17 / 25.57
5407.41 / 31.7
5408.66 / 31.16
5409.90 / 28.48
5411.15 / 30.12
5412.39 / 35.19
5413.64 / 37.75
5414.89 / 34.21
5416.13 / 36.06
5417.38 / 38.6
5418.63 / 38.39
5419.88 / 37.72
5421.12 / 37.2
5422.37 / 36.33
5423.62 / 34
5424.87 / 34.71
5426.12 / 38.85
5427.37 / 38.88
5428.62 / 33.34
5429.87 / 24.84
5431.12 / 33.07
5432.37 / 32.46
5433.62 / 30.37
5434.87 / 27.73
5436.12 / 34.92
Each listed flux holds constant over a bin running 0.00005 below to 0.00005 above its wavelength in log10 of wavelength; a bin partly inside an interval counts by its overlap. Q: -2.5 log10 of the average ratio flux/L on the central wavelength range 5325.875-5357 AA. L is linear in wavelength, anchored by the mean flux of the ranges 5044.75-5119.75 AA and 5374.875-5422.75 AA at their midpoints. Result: 0.048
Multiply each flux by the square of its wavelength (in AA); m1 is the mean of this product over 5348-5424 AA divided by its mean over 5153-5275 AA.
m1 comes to 1.5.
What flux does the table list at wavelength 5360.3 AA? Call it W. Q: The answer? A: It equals 36.12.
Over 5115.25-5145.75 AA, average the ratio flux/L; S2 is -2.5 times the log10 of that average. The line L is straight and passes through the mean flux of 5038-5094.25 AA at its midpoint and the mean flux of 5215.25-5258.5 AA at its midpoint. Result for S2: 0.19 mag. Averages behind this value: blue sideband 22.9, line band 21.7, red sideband 30.6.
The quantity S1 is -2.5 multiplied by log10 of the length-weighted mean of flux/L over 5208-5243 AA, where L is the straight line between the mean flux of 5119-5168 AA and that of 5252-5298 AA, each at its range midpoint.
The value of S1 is -0.09 mag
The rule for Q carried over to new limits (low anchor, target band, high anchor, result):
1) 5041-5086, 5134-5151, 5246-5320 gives 0.18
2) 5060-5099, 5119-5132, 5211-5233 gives 0.21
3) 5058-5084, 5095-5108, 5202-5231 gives 0.15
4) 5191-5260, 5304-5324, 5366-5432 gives -0.13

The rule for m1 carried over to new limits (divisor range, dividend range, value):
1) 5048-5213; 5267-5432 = 1.69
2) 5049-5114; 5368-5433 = 1.74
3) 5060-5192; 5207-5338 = 1.53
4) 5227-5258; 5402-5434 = 1.16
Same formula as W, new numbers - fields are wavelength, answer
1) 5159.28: 24.82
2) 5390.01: 34.78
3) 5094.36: 23.13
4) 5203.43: 20.27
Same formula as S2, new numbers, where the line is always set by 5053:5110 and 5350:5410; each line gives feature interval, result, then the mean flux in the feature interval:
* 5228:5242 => -0.121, 31.5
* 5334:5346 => 0.025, 31.7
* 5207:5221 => 0.080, 25.5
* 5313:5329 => 0.021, 31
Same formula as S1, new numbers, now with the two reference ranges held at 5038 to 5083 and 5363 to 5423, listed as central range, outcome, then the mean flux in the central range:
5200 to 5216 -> 0.32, 20.8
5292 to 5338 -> -0.02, 31.9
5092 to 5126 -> 0.16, 21.4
